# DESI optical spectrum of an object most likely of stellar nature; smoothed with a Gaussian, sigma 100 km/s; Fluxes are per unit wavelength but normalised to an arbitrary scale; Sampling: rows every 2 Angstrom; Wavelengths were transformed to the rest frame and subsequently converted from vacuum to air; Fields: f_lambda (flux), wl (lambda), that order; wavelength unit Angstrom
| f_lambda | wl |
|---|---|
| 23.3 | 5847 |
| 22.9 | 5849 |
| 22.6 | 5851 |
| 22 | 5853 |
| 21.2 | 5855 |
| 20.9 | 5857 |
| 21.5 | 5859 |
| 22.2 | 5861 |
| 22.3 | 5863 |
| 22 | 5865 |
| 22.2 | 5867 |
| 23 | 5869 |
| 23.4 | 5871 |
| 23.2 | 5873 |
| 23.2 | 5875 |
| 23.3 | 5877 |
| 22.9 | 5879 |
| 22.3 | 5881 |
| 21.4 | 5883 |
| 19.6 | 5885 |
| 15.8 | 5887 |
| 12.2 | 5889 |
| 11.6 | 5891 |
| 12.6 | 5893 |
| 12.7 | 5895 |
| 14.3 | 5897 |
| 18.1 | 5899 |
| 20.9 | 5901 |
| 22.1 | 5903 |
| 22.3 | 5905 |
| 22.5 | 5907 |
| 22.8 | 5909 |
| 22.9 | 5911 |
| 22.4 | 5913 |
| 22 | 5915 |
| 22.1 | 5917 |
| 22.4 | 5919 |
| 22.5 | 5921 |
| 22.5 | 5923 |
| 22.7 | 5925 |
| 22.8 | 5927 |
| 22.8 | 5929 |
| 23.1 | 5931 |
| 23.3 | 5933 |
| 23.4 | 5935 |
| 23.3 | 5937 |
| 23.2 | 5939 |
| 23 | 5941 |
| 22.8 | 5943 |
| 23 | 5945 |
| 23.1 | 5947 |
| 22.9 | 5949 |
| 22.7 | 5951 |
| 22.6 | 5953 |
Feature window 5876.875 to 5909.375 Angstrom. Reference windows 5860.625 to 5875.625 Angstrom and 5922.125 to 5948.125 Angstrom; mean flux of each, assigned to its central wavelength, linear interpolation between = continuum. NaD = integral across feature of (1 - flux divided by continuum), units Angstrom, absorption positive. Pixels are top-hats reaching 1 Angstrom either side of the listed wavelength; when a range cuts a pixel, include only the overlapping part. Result 6.2 Angstrom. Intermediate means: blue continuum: 22.7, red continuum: 23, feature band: 18.5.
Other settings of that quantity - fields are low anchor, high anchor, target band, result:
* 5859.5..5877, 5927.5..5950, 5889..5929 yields 5.13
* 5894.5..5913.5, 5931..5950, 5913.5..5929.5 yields -0.63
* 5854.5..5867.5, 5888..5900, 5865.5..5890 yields -4.71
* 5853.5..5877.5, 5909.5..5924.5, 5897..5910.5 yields 0.86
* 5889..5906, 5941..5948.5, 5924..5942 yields -1.44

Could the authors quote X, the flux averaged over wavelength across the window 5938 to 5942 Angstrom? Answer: 23.1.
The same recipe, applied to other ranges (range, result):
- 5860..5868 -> 22.2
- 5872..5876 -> 23.2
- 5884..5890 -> 15.9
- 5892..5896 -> 12.6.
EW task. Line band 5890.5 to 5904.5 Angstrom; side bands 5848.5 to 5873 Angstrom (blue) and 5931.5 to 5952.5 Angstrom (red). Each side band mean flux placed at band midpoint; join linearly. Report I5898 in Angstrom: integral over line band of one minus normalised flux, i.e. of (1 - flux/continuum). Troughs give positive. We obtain 3.8 Angstrom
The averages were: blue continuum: 22.2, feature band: 16.4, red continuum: 23.1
